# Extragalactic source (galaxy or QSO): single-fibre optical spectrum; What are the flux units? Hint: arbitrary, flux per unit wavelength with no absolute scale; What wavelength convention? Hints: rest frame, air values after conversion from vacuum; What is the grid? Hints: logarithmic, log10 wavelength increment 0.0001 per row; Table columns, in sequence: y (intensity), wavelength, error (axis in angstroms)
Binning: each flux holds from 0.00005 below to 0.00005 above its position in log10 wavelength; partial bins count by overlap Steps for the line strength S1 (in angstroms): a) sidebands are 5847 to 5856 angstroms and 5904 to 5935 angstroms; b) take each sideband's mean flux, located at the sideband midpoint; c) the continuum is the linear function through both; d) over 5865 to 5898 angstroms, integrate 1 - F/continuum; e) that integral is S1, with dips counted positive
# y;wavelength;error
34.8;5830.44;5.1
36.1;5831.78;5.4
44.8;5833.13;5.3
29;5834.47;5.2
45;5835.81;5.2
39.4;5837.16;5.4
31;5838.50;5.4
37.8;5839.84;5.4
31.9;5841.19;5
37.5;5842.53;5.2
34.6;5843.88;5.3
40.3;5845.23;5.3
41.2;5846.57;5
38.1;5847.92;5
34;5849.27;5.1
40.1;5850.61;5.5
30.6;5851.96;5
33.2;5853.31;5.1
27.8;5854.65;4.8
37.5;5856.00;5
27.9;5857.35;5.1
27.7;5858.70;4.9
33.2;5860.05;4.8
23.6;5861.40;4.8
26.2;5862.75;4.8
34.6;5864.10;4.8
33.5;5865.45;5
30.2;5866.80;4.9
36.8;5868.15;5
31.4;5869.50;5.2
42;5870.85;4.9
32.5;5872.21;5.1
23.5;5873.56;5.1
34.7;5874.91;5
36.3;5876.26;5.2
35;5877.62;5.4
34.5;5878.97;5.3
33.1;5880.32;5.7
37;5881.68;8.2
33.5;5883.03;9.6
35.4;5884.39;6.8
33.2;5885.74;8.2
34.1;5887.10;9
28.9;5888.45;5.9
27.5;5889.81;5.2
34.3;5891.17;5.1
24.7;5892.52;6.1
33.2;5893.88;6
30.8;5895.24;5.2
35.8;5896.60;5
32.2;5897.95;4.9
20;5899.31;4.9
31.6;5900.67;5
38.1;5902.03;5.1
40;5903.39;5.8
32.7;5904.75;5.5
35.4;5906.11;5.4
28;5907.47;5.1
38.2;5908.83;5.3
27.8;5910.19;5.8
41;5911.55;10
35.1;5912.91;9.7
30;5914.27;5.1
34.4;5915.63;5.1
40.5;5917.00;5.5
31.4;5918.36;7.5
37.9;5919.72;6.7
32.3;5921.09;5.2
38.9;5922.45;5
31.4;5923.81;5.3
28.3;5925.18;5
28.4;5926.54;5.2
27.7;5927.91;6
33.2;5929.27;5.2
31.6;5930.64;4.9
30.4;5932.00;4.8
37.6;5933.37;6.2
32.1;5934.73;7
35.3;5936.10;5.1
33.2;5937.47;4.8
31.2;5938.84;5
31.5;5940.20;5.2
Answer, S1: 0.9 angstroms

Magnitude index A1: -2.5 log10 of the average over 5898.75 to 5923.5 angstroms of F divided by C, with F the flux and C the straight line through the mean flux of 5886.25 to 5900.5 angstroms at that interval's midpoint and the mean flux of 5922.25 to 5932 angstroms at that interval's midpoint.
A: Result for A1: -0.118 mag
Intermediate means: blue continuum 30.2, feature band 34.1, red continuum 30.9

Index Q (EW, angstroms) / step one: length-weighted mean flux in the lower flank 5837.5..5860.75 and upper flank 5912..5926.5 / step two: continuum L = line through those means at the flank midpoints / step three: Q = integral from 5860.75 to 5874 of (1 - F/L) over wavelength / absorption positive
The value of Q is 1.0 angstroms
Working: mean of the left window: 34.4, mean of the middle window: 31.6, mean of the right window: 33.9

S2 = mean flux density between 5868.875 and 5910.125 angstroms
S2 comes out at 32.8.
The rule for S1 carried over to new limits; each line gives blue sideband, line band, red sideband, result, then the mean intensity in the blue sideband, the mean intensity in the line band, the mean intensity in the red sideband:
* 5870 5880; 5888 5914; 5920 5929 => 0.2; 34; 32.4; 31.6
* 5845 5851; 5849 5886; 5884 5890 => 2.5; 38.6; 32.8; 32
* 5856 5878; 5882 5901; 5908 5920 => 1.3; 31.9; 31.2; 35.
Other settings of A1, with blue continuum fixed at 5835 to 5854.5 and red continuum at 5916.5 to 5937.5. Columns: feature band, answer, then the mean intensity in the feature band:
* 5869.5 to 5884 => 0.03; 34.1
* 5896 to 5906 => 0.04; 33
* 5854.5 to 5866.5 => 0.18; 30.3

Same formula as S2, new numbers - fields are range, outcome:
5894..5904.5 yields 32.7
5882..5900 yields 31.2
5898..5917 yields 33.5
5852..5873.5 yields 31.6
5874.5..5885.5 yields 34.9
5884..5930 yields 32.7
